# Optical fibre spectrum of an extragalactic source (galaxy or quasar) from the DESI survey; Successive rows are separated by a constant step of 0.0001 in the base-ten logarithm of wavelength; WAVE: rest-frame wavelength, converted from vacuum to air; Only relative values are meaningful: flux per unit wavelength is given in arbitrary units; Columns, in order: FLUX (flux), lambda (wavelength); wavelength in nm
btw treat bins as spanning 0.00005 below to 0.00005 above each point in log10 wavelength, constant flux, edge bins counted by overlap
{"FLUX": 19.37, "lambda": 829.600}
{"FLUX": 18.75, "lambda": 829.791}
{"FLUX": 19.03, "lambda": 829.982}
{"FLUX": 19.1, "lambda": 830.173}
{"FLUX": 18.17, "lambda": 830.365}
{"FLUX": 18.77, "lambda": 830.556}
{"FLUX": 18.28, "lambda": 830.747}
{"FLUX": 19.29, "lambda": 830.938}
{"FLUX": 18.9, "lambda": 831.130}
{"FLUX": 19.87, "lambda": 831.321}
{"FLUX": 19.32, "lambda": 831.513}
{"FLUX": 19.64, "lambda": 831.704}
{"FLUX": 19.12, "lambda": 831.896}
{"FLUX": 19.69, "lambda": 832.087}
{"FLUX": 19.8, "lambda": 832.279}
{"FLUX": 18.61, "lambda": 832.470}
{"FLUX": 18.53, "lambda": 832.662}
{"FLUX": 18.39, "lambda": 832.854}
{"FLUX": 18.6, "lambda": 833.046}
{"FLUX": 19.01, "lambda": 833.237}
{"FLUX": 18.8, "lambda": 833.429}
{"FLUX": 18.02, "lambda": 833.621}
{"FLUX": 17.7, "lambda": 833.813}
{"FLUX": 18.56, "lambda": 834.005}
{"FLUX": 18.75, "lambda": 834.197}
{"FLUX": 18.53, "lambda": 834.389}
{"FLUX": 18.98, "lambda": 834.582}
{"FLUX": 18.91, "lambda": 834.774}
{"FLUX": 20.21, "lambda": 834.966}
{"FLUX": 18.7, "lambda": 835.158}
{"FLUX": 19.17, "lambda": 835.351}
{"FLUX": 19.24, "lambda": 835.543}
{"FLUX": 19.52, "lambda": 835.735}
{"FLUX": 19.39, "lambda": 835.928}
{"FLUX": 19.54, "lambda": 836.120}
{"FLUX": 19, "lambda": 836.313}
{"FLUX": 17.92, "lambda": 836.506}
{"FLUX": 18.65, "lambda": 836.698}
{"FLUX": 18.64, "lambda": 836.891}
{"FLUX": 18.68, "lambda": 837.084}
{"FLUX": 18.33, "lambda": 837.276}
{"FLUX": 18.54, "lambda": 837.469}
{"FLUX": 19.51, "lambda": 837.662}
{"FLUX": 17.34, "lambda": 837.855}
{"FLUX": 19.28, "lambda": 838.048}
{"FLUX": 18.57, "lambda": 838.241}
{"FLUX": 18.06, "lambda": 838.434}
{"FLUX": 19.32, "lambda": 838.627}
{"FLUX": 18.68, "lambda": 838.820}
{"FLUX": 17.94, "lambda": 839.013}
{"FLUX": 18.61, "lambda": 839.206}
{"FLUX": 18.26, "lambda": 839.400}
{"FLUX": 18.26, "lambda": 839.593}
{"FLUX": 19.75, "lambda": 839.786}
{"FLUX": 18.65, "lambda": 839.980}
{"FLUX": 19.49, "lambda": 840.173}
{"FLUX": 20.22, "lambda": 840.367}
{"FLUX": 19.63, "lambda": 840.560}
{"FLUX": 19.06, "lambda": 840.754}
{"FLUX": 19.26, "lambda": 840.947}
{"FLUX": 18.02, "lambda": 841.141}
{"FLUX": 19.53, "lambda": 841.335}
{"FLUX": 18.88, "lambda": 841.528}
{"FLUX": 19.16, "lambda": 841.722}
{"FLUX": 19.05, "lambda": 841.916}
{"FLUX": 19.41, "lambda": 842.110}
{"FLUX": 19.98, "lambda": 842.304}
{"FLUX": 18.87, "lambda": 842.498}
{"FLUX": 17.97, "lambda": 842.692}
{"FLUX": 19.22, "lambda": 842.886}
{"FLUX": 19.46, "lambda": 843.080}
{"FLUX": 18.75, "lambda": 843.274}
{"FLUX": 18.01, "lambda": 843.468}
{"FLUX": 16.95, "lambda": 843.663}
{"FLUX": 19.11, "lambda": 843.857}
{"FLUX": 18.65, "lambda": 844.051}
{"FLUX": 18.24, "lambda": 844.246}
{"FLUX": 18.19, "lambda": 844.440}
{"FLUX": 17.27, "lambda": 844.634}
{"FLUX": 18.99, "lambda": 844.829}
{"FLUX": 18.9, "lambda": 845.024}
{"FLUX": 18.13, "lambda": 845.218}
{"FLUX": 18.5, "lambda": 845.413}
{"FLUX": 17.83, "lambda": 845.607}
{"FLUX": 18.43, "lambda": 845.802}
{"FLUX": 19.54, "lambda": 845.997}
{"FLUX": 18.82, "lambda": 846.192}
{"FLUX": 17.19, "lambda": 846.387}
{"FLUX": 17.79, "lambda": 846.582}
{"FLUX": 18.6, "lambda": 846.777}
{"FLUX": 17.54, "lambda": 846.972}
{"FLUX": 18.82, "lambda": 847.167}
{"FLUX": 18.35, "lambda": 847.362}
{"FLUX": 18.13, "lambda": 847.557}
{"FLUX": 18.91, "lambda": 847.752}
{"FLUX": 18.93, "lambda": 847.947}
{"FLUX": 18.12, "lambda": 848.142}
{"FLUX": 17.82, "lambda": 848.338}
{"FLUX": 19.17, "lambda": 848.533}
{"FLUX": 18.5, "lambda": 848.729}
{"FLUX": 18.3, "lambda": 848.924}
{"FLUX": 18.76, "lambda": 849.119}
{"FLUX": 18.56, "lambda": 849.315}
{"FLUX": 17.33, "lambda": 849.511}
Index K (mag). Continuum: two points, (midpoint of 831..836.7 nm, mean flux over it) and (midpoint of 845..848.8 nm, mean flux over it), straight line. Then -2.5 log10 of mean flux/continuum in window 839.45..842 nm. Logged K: -0.027 mag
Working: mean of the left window 19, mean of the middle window 19.1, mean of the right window 18.4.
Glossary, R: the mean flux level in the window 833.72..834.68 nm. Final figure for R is 18.5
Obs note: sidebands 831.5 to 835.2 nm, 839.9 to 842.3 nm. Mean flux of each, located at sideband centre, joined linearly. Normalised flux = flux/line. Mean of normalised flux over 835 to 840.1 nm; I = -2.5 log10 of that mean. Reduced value 0.017 mag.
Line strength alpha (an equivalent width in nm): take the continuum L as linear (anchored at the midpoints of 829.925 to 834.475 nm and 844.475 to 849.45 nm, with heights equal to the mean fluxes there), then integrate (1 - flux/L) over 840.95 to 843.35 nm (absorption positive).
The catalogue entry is -0.06 nm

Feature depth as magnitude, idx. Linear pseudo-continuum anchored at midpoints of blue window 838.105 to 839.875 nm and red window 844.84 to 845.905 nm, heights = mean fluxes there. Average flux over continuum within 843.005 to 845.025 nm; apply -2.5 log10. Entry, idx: 0.01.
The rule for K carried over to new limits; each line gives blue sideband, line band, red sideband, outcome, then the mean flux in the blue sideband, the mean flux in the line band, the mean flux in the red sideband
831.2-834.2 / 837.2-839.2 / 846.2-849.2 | 0.01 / 18.9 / 18.6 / 18.3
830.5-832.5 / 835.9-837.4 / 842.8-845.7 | 0.01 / 19.2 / 18.7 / 18.4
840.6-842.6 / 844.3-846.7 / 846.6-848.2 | 0.02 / 19.1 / 18.3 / 18.4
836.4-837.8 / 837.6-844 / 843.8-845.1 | -0.02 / 18.6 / 18.9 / 18.4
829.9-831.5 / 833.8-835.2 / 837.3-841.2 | 0.00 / 18.9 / 18.9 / 18.8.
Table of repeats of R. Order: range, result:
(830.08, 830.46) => 18.6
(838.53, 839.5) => 18.6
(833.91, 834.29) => 18.7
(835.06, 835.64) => 19.1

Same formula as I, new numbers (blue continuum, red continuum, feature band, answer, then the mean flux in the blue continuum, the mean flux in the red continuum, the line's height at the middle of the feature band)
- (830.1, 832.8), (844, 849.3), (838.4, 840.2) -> 0.001 mag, 19.1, 18.4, 18.7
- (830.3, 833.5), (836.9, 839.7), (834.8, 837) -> -0.021 mag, 19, 18.5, 18.7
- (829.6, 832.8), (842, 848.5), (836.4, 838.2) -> 0.015 mag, 19.1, 18.5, 18.8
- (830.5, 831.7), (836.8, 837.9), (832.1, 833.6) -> 0.008 mag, 19.1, 18.6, 19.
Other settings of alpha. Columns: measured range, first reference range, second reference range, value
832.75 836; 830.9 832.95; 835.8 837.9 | 0.019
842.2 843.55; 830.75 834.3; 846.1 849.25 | -0.027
